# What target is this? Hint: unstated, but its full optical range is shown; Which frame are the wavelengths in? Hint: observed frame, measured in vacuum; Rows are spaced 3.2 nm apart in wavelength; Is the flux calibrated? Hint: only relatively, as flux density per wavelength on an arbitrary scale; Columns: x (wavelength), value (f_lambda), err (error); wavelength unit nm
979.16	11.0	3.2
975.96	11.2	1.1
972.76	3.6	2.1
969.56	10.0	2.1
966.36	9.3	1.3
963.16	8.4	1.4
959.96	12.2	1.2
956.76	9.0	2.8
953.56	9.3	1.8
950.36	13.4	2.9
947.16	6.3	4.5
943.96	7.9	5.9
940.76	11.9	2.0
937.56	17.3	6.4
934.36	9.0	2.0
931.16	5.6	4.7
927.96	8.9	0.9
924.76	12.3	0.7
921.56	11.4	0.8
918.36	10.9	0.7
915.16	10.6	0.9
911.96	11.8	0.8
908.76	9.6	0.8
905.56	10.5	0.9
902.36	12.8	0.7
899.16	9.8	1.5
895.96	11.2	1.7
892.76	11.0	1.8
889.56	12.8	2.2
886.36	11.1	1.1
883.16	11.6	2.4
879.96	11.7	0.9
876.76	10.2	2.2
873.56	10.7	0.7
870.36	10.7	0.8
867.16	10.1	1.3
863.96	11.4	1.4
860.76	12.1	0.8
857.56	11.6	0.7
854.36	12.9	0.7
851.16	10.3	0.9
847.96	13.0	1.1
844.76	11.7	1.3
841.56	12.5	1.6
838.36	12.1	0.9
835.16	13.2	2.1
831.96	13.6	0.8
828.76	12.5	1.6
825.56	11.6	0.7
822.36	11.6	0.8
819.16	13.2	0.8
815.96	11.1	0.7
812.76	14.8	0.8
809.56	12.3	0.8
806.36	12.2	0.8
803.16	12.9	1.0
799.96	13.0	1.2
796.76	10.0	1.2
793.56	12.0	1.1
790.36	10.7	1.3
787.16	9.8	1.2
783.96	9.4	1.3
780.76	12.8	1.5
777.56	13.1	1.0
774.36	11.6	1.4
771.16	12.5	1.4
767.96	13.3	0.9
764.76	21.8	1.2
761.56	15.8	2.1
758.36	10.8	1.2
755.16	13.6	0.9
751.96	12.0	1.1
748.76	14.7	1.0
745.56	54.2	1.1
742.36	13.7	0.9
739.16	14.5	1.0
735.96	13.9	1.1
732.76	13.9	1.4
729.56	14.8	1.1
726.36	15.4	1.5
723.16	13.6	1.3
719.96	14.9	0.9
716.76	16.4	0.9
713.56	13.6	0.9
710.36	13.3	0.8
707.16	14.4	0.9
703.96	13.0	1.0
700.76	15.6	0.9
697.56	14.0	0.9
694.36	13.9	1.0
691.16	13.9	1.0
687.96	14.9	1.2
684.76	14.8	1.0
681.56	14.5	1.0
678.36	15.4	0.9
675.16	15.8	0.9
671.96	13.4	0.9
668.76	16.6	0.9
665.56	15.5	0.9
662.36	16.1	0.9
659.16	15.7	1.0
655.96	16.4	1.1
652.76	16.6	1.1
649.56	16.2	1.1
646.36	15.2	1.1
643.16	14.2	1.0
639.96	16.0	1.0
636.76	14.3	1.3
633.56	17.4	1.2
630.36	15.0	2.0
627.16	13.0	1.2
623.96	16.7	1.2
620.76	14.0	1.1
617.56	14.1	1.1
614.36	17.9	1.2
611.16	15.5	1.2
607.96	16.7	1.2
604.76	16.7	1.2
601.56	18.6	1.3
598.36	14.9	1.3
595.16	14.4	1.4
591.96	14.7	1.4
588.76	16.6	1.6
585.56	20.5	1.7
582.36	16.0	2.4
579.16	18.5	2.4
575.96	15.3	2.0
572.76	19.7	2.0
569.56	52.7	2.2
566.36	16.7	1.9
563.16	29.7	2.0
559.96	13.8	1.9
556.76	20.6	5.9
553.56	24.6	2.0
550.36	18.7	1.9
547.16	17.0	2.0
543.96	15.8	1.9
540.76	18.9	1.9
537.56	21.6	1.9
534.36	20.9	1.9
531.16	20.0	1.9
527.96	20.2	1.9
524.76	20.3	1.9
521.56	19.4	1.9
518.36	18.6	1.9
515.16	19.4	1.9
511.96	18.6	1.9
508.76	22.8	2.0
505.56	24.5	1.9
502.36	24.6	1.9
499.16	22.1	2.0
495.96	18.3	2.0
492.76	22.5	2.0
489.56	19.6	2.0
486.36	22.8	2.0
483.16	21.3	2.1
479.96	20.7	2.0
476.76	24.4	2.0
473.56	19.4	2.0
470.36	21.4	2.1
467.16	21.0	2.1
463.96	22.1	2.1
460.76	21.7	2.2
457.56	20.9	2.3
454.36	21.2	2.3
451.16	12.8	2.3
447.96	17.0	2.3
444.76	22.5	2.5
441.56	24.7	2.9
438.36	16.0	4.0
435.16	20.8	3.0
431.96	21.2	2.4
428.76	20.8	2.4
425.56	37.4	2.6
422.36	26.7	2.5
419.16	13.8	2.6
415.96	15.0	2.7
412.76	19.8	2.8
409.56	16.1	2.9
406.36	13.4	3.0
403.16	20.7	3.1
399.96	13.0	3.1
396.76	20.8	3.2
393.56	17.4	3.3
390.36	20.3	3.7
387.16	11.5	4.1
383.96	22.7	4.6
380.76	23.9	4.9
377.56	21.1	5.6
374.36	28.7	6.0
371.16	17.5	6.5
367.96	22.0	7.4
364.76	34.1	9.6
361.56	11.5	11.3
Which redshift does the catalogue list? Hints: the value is 0.137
